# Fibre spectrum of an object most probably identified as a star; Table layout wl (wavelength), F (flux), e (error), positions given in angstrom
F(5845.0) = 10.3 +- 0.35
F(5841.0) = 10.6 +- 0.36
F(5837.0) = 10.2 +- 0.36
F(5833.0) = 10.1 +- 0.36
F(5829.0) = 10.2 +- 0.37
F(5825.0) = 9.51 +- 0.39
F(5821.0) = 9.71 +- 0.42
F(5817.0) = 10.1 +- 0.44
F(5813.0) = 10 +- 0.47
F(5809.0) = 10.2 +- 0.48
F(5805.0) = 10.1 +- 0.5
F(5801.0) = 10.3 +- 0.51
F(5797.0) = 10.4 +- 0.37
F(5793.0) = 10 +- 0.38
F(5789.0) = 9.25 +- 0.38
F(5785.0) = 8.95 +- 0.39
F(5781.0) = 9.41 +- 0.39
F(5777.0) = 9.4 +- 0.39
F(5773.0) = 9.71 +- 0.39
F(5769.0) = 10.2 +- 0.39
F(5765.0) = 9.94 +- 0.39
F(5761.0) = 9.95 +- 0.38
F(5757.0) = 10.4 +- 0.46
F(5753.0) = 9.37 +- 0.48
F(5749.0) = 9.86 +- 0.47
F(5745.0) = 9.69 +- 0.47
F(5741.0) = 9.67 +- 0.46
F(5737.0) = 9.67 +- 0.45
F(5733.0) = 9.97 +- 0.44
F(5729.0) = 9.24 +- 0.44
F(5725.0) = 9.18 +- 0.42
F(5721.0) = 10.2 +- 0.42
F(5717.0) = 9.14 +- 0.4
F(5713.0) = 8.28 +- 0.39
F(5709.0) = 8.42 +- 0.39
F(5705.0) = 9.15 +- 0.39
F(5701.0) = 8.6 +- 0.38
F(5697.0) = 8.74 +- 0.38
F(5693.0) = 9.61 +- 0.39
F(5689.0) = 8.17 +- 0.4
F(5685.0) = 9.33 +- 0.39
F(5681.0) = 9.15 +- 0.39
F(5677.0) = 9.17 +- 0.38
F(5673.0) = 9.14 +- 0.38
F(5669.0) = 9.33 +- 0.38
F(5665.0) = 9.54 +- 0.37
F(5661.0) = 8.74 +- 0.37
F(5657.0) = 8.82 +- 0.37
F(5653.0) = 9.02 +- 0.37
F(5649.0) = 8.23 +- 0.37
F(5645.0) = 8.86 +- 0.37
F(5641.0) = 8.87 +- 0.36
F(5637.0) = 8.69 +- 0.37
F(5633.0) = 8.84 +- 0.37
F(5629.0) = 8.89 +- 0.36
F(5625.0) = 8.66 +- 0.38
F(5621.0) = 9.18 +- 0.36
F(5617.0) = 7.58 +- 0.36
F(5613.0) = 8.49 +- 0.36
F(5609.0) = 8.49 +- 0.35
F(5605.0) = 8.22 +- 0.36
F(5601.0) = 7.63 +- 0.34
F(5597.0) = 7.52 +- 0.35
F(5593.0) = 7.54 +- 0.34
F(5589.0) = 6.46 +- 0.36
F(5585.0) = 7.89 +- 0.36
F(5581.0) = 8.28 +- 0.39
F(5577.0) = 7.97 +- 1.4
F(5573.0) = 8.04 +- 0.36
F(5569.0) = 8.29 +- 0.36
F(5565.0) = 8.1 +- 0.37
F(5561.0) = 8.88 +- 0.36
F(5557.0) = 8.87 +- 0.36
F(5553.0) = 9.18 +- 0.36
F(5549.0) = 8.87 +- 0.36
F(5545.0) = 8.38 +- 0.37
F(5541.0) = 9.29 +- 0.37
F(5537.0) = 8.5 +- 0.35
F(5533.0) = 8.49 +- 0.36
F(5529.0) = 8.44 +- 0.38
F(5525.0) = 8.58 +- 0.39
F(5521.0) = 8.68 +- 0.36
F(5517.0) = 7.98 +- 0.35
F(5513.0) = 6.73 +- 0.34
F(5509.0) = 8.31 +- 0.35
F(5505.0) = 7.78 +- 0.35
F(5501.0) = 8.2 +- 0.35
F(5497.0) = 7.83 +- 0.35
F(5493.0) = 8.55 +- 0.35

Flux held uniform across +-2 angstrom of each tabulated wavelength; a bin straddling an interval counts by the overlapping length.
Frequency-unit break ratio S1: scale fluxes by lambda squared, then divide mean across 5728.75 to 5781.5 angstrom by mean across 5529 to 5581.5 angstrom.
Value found 1.2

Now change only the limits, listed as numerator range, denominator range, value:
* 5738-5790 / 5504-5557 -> 1.25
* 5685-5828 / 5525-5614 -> 1.24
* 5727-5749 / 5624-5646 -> 1.14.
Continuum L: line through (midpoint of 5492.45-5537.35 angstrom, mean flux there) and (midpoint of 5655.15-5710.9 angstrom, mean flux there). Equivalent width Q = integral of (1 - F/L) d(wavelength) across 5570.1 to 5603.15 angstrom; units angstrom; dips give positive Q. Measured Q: 3.2 angstrom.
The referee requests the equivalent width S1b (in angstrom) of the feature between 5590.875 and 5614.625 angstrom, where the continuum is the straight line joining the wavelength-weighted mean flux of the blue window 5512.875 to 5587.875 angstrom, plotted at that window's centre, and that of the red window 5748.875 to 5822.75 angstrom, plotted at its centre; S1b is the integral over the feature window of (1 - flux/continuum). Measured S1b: 2.1 angstrom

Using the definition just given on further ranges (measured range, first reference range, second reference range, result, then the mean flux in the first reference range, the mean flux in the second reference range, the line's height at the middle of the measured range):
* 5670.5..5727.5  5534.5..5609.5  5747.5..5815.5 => 1.15 angstrom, 8.23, 9.85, 9.21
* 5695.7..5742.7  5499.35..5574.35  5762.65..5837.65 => 1.15 angstrom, 8.4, 9.87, 9.42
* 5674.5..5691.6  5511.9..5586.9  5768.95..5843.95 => 0.38 angstrom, 8.41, 9.91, 9.19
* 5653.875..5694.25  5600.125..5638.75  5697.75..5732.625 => -1.25 angstrom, 8.49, 9.06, 8.82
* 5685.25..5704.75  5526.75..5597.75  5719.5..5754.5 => 0.96 angstrom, 8.29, 9.65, 9.32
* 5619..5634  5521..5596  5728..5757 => -0.09 angstrom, 8.33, 9.7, 8.84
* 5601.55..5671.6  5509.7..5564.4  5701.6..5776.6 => 2.38 angstrom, 8.51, 9.54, 9.02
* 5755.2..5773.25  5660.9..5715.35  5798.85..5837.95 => -0.90 angstrom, 8.96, 10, 9.59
